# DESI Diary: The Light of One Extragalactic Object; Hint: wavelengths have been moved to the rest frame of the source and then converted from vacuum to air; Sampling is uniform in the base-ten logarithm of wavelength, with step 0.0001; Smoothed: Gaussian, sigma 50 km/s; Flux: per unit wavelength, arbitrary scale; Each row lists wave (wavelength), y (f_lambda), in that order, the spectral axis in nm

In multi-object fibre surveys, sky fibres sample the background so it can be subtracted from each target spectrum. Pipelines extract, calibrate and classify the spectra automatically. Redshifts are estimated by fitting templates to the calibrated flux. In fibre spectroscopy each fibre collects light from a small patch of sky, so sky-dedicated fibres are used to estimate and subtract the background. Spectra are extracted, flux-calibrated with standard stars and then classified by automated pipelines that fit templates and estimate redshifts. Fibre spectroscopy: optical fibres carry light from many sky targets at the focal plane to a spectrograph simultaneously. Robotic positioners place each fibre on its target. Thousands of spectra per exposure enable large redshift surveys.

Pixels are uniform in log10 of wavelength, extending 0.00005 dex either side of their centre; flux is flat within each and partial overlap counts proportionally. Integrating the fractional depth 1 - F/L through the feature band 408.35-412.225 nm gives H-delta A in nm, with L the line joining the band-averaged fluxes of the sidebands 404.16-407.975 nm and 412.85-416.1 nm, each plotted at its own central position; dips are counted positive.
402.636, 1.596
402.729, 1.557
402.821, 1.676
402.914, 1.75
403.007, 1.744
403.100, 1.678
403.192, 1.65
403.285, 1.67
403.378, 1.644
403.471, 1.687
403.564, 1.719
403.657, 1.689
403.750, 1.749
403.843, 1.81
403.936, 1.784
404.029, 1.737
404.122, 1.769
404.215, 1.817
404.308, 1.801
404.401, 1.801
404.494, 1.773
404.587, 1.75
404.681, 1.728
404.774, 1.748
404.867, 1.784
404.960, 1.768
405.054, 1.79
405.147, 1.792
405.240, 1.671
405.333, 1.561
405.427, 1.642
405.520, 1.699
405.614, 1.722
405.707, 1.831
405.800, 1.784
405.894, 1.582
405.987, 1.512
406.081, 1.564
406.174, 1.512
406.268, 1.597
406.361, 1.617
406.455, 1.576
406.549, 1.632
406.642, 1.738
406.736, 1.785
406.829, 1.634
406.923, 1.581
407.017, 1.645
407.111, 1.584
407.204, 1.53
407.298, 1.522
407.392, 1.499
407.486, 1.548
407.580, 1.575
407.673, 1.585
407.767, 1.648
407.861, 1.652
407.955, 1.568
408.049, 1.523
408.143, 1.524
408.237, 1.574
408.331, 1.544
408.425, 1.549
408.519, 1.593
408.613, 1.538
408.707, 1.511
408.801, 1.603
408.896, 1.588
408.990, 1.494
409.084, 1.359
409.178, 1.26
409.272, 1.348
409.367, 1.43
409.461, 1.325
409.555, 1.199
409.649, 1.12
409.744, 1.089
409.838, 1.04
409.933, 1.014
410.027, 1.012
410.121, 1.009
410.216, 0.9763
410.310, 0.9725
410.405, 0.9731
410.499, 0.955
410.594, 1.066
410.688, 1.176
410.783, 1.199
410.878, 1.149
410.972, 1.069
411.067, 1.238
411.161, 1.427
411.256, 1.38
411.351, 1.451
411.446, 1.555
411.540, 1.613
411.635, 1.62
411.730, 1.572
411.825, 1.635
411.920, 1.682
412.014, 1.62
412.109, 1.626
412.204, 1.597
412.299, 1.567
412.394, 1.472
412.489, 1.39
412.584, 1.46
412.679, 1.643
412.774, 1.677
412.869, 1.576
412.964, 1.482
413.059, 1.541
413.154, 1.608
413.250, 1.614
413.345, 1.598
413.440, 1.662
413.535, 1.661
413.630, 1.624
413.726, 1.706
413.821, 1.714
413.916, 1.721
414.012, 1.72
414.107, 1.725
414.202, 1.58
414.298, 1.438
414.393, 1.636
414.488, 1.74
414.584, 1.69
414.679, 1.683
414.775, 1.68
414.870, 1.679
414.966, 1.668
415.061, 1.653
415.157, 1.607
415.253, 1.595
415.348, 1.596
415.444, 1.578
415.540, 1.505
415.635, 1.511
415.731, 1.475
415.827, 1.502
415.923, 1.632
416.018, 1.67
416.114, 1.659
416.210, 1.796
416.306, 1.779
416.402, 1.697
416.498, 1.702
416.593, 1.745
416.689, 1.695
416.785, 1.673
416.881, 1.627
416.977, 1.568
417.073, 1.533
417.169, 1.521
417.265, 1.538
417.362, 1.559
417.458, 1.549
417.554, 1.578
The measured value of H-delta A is 0.73 nm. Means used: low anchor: 1.66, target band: 1.33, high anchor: 1.62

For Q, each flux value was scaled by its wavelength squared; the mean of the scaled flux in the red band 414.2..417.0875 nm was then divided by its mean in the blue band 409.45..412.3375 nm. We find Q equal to 1.3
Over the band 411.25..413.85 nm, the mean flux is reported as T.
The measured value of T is 1.59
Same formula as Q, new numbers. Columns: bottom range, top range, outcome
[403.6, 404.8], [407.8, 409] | 0.90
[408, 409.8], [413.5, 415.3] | 1.19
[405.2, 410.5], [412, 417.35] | 1.14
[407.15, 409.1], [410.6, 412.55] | 0.95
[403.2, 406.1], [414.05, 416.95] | 1.00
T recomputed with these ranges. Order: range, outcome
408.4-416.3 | 1.48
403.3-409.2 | 1.64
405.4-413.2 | 1.46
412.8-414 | 1.63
